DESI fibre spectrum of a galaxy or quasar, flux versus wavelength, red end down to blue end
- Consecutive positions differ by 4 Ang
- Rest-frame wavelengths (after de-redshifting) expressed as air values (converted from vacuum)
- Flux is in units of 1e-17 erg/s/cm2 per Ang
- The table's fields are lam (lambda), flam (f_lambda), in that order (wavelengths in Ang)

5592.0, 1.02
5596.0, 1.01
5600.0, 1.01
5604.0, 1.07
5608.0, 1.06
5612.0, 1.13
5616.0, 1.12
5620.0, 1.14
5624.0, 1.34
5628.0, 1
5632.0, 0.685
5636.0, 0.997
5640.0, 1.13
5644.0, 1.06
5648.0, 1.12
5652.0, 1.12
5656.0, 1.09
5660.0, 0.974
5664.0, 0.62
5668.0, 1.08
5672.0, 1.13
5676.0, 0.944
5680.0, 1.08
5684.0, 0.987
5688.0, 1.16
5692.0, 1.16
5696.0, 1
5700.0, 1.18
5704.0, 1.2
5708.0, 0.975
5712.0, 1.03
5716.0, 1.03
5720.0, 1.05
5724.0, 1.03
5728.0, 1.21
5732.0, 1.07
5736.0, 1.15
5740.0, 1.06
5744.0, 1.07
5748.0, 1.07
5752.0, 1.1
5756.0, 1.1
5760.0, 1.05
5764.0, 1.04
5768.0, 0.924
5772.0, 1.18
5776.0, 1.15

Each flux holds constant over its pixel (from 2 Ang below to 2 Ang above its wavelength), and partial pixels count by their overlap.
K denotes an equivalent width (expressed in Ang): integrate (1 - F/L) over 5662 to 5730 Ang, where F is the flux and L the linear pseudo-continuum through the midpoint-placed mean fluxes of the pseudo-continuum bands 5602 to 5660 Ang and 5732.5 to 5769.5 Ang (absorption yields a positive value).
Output 1.1 Ang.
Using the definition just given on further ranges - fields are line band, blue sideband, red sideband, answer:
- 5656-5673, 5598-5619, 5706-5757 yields 1.90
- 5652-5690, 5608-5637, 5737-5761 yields 1.95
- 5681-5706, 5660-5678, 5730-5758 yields -3.01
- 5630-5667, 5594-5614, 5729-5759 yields 3.02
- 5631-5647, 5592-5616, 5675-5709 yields 1.10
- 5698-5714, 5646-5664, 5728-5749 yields -0.41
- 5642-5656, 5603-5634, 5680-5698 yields -0.35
